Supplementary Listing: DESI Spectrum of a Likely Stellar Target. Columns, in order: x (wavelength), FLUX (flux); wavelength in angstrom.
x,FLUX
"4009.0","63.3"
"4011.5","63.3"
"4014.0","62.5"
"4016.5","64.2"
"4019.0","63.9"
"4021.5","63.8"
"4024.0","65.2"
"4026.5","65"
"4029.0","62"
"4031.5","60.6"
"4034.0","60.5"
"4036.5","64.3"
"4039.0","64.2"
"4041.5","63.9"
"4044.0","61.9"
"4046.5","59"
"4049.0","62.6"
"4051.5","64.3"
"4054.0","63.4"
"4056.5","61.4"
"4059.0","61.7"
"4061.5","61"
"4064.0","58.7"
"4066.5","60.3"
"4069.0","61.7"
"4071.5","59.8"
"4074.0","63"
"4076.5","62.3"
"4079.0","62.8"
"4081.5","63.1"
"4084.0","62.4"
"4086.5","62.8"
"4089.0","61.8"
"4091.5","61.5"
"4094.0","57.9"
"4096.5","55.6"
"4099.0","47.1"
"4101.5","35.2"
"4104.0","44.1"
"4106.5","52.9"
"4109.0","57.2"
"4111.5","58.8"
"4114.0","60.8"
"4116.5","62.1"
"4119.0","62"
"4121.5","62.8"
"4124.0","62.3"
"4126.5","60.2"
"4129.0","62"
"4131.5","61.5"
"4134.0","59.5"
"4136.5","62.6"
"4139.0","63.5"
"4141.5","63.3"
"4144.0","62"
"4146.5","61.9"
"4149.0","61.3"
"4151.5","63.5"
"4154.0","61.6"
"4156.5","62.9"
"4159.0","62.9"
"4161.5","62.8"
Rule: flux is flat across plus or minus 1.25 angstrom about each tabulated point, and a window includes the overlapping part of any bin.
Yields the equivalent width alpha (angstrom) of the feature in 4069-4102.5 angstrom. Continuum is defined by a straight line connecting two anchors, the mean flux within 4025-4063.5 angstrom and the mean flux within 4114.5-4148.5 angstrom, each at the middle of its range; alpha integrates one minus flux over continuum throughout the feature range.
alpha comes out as 2.0 angstrom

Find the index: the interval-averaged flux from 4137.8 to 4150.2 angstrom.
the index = 62.4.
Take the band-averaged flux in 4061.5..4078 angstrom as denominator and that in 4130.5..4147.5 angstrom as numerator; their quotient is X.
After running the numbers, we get 1.02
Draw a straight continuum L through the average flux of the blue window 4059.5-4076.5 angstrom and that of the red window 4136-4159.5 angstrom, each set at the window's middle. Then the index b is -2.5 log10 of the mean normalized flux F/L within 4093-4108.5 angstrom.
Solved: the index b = 0.25 mag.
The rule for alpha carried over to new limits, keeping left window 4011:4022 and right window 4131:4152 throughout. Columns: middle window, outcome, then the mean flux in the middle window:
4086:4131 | 3.9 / 57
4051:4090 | 0.7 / 61.9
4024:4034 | 0.1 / 62.6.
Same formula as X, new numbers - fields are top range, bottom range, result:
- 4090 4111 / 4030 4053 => 0.83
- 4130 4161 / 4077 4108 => 1.12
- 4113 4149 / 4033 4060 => 0.99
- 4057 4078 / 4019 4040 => 0.97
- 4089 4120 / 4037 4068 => 0.89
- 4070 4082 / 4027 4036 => 1.01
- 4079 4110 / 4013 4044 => 0.88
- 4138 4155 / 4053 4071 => 1.02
